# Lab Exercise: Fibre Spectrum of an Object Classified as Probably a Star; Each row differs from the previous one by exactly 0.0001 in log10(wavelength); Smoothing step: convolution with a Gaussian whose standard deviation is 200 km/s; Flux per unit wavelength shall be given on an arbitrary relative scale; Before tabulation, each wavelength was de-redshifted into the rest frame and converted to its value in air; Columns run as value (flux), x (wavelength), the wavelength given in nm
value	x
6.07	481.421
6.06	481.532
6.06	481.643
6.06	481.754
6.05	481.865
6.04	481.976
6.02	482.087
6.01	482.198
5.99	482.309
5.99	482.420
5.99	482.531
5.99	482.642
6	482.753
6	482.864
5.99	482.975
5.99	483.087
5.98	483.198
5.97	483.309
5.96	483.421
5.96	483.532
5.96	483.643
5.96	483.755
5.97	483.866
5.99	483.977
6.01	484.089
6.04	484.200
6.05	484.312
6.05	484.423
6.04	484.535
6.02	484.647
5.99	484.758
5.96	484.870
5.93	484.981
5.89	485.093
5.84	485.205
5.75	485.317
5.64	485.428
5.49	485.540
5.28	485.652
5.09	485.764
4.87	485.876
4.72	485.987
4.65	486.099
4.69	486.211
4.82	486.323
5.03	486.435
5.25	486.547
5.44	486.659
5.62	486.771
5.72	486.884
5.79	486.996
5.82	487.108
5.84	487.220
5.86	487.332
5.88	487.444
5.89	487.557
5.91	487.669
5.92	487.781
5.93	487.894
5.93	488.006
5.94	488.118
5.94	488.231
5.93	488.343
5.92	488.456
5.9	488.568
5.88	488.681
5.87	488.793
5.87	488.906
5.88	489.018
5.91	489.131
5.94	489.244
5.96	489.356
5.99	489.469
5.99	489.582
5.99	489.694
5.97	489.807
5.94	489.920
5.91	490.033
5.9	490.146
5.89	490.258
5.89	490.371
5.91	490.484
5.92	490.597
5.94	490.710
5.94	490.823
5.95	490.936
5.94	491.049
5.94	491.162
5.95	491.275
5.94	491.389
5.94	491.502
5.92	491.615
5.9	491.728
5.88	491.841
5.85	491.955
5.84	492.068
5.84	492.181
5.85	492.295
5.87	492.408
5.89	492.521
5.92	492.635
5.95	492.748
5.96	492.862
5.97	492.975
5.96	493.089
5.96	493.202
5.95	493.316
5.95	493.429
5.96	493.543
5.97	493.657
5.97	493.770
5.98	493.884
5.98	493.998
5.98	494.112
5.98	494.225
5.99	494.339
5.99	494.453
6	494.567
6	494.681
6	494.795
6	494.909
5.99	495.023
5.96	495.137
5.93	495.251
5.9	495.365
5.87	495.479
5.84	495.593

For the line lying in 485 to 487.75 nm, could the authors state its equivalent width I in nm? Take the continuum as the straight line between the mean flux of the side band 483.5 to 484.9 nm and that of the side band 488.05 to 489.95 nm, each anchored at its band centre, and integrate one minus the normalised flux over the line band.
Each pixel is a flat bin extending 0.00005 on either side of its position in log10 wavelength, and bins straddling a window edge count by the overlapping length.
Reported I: 0.23 nm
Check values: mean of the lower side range 6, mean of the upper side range 5.93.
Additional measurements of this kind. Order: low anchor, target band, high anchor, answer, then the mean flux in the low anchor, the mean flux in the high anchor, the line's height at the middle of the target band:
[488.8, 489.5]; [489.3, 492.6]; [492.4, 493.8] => 0.007 nm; 5.92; 5.95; 5.93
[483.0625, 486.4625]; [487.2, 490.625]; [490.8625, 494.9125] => -0.065 nm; 5.67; 5.94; 5.81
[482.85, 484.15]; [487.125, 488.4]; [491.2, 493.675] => 0.010 nm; 5.98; 5.92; 5.95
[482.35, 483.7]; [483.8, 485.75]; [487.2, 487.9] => 0.027 nm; 5.98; 5.89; 5.94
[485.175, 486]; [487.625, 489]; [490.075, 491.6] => -0.063 nm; 5.36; 5.93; 5.65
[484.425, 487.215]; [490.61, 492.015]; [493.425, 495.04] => -0.028 nm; 5.49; 5.98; 5.81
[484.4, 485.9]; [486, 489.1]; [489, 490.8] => 0.088 nm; 5.71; 5.93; 5.82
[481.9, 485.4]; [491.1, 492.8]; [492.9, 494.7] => 0.022 nm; 5.98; 5.97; 5.97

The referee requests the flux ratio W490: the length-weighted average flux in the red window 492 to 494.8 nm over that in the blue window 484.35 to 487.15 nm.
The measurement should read 1.1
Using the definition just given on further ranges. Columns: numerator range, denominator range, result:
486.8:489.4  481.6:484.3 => 0.98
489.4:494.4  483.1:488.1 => 1.04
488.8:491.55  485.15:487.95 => 1.08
